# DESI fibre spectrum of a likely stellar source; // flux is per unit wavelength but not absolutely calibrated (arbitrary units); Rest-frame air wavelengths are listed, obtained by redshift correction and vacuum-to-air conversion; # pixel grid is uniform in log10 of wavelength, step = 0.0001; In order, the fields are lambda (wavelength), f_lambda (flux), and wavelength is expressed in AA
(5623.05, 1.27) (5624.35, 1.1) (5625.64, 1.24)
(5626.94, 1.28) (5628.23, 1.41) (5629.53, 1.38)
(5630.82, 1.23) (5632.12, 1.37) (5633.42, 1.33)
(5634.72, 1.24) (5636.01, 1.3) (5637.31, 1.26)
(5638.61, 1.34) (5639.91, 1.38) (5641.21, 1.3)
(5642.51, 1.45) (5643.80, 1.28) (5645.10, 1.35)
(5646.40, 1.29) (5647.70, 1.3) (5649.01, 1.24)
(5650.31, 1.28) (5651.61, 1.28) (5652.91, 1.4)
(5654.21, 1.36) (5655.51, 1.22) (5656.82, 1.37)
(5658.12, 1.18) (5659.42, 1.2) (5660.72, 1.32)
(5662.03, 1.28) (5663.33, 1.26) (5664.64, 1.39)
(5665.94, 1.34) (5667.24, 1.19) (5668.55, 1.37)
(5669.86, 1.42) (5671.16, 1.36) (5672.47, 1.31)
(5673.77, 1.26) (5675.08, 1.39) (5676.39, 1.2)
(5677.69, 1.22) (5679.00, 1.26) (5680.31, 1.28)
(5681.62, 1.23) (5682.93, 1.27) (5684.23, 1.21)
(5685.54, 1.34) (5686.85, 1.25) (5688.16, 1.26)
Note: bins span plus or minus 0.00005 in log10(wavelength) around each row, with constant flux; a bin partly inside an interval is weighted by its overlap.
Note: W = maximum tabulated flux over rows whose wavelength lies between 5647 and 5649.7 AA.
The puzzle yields 1.3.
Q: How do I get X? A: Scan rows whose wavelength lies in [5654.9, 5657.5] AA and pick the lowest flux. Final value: 1.22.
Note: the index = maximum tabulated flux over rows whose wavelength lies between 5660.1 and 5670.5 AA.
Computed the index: 1.42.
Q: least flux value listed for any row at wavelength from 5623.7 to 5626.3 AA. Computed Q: 1.1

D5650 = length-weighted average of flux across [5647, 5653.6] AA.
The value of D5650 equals 1.3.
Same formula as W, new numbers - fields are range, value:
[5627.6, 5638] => 1.41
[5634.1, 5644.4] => 1.45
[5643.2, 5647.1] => 1.35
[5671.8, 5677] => 1.39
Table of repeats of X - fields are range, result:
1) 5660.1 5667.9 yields 1.19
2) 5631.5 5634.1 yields 1.33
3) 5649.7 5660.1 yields 1.18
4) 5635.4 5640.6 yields 1.26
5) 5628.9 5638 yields 1.23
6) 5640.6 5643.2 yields 1.3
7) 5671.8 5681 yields 1.2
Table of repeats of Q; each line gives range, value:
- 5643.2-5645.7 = 1.28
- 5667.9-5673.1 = 1.31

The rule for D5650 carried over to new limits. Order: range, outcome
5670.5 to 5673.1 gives 1.34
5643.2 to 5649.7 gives 1.29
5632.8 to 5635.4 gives 1.29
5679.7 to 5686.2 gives 1.27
